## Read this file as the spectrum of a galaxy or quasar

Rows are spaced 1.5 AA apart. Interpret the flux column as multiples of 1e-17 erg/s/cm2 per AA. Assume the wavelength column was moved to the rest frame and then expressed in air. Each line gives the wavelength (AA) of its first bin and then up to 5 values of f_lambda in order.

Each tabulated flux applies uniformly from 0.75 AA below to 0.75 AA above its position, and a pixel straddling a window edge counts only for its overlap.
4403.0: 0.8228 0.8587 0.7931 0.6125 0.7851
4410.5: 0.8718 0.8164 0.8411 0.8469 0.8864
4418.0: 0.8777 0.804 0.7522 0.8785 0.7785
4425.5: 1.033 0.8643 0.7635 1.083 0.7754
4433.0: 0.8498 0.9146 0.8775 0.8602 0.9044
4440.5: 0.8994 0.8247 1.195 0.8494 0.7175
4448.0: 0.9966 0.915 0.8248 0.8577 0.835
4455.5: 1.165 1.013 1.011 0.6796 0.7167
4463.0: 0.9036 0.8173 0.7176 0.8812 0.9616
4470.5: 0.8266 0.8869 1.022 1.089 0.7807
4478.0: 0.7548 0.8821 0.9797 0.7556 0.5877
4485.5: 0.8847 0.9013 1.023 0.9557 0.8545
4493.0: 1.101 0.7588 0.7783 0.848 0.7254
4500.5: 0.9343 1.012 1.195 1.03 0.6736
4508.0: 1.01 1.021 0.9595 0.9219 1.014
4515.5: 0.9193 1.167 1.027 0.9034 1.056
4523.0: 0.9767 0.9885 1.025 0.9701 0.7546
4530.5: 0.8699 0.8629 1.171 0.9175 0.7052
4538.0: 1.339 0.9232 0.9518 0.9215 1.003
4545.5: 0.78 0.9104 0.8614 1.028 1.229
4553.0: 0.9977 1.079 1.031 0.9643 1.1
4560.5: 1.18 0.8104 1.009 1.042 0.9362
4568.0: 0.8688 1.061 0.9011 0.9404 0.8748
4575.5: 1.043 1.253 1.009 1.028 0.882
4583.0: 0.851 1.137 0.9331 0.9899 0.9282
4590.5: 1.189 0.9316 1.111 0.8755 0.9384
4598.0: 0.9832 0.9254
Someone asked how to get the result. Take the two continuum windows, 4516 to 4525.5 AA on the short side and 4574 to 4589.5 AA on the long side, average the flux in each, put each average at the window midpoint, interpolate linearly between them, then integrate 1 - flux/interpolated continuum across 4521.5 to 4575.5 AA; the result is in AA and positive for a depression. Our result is 1.9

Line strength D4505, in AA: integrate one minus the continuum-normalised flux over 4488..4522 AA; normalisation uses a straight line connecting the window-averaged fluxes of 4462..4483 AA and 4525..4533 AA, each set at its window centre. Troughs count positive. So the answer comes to -2.14 AA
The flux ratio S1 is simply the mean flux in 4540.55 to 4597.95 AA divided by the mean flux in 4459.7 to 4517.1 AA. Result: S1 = 1.11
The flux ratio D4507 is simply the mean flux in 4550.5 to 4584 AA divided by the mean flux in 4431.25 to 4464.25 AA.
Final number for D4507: 1.13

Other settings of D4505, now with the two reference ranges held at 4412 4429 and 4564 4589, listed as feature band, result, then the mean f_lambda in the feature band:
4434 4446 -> -0.7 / 0.912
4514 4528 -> -1.0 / 1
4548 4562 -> -1.1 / 1.04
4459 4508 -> 1.5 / 0.875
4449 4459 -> -0.8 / 0.945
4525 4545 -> -0.1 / 0.953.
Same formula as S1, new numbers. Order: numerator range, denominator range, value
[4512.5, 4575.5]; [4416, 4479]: 1.11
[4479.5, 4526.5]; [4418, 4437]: 1.08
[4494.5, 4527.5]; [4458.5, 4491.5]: 1.11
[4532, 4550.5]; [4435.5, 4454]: 1.07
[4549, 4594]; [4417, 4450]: 1.14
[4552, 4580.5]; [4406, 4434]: 1.20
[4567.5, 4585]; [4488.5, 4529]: 1.04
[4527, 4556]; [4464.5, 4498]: 1.10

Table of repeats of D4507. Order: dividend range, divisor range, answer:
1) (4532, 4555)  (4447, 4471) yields 1.11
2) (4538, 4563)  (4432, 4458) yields 1.09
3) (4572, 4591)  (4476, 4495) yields 1.16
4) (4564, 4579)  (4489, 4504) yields 1.09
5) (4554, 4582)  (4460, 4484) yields 1.18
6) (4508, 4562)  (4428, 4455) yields 1.11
